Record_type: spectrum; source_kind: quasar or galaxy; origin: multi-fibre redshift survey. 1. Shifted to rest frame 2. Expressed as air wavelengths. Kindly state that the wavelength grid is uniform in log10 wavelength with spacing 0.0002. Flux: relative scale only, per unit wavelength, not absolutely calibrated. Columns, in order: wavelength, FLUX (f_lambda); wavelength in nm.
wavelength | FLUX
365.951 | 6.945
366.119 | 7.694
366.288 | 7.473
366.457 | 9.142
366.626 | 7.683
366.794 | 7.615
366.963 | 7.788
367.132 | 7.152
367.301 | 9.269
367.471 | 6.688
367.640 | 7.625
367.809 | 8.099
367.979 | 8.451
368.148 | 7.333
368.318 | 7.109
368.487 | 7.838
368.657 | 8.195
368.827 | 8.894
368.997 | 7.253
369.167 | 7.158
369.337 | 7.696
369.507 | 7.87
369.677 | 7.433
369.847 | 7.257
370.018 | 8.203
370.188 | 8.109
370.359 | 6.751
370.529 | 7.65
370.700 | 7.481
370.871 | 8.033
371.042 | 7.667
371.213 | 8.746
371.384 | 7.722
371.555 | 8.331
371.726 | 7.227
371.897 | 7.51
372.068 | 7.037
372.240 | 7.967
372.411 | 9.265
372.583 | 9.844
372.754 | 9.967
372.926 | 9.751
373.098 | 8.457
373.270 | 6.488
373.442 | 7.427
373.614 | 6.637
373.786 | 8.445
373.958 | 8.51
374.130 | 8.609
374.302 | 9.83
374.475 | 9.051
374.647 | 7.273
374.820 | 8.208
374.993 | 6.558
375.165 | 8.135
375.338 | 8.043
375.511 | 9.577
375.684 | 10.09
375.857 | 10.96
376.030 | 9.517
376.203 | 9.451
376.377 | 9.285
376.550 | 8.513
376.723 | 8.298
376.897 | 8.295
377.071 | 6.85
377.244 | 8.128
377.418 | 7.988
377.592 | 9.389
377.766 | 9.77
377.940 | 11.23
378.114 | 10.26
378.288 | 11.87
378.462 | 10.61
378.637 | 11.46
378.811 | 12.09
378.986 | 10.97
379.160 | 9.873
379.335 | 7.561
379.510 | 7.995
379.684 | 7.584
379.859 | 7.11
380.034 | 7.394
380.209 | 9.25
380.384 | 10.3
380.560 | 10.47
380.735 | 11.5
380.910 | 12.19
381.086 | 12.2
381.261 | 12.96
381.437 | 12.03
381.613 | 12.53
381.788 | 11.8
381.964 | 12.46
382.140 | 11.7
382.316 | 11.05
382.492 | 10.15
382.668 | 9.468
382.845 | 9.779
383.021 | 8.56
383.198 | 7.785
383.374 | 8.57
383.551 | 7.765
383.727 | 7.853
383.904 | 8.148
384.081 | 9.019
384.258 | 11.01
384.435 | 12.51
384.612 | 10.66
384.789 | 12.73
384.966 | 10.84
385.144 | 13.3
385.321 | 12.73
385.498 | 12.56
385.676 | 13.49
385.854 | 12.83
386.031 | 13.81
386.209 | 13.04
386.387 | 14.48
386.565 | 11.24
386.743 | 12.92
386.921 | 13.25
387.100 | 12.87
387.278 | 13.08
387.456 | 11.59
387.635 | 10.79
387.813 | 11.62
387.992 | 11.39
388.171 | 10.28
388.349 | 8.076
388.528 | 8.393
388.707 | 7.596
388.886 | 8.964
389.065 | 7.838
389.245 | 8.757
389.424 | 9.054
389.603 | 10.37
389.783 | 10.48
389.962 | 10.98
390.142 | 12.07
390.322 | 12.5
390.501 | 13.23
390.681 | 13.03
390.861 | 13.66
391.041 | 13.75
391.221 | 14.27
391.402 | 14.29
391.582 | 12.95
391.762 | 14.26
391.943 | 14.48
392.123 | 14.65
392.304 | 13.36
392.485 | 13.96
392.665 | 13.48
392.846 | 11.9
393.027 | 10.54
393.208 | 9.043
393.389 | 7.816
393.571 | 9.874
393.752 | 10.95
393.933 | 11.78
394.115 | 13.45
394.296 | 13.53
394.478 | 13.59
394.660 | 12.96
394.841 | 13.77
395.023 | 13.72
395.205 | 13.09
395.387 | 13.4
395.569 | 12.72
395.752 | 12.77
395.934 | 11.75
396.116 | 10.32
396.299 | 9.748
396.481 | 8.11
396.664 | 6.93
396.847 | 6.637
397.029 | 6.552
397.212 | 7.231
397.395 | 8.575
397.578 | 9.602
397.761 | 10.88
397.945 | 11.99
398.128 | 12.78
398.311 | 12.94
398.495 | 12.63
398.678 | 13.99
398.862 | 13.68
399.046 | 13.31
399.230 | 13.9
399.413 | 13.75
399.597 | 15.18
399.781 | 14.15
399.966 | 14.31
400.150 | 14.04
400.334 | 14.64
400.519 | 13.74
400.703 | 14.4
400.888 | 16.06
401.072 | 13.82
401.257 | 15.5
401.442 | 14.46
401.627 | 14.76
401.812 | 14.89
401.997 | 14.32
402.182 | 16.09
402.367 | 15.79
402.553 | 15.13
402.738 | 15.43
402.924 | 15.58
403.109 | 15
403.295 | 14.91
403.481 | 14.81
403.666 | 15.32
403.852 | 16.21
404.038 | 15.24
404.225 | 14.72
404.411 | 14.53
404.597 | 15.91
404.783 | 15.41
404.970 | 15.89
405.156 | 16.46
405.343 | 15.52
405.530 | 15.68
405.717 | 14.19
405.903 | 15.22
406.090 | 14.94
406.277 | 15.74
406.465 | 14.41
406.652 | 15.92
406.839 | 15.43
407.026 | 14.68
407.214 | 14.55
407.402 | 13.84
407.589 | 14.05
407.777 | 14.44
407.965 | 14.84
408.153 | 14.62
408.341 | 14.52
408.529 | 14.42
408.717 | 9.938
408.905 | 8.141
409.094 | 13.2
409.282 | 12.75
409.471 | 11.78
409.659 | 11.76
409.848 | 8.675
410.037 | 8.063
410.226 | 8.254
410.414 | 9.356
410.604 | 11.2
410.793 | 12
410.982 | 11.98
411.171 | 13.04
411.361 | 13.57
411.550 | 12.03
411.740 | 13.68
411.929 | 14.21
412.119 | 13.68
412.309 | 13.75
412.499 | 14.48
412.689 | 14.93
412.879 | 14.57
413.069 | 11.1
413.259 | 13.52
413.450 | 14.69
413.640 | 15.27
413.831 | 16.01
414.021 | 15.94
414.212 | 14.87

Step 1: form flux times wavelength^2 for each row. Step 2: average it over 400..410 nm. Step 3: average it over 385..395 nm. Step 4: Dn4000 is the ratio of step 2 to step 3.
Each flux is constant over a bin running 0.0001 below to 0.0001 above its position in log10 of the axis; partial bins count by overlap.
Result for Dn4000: 1.30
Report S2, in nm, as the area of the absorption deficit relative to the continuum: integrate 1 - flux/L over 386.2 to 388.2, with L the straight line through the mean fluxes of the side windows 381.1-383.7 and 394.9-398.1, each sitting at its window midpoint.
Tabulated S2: -0.35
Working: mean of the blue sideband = 10.5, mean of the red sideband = 10.3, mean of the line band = 12.2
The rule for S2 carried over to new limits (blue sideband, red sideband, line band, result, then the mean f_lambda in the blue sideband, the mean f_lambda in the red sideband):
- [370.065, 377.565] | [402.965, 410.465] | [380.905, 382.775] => -0.38 nm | 8.33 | 13.9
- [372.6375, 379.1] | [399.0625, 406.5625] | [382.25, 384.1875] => 0.32 nm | 9.09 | 15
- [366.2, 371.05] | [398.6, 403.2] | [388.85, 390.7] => 0.25 nm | 7.76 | 14.6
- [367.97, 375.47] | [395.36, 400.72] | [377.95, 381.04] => -0.30 nm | 7.99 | 11.8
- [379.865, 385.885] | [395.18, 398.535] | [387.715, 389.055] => 0.15 nm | 10.7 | 10.4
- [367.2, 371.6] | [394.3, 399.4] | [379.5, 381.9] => -0.30 nm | 7.79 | 11.5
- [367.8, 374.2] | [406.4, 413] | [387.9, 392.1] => -0.40 nm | 7.96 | 12.9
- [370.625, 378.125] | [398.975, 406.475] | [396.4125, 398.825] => 0.67 nm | 8.53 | 15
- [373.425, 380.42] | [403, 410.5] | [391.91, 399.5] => 0.24 nm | 8.99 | 13.8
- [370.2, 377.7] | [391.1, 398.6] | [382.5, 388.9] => -0.45 nm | 8.35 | 11.6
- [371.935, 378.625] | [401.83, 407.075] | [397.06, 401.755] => 0.36 nm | 8.85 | 15.3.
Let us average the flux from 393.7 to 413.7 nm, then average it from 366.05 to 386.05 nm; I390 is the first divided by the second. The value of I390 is 1.4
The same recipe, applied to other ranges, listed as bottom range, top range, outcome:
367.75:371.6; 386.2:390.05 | 1.38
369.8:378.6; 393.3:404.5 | 1.51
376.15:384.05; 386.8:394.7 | 1.20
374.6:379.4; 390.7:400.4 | 1.31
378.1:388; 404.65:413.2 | 1.22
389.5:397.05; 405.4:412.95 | 1.10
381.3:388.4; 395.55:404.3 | 1.16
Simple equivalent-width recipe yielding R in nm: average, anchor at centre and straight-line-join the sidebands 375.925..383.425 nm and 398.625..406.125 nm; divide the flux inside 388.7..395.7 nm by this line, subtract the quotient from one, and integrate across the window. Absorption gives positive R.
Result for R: 0.32 nm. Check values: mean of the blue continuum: 9.92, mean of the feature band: 12.1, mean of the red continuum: 14.9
